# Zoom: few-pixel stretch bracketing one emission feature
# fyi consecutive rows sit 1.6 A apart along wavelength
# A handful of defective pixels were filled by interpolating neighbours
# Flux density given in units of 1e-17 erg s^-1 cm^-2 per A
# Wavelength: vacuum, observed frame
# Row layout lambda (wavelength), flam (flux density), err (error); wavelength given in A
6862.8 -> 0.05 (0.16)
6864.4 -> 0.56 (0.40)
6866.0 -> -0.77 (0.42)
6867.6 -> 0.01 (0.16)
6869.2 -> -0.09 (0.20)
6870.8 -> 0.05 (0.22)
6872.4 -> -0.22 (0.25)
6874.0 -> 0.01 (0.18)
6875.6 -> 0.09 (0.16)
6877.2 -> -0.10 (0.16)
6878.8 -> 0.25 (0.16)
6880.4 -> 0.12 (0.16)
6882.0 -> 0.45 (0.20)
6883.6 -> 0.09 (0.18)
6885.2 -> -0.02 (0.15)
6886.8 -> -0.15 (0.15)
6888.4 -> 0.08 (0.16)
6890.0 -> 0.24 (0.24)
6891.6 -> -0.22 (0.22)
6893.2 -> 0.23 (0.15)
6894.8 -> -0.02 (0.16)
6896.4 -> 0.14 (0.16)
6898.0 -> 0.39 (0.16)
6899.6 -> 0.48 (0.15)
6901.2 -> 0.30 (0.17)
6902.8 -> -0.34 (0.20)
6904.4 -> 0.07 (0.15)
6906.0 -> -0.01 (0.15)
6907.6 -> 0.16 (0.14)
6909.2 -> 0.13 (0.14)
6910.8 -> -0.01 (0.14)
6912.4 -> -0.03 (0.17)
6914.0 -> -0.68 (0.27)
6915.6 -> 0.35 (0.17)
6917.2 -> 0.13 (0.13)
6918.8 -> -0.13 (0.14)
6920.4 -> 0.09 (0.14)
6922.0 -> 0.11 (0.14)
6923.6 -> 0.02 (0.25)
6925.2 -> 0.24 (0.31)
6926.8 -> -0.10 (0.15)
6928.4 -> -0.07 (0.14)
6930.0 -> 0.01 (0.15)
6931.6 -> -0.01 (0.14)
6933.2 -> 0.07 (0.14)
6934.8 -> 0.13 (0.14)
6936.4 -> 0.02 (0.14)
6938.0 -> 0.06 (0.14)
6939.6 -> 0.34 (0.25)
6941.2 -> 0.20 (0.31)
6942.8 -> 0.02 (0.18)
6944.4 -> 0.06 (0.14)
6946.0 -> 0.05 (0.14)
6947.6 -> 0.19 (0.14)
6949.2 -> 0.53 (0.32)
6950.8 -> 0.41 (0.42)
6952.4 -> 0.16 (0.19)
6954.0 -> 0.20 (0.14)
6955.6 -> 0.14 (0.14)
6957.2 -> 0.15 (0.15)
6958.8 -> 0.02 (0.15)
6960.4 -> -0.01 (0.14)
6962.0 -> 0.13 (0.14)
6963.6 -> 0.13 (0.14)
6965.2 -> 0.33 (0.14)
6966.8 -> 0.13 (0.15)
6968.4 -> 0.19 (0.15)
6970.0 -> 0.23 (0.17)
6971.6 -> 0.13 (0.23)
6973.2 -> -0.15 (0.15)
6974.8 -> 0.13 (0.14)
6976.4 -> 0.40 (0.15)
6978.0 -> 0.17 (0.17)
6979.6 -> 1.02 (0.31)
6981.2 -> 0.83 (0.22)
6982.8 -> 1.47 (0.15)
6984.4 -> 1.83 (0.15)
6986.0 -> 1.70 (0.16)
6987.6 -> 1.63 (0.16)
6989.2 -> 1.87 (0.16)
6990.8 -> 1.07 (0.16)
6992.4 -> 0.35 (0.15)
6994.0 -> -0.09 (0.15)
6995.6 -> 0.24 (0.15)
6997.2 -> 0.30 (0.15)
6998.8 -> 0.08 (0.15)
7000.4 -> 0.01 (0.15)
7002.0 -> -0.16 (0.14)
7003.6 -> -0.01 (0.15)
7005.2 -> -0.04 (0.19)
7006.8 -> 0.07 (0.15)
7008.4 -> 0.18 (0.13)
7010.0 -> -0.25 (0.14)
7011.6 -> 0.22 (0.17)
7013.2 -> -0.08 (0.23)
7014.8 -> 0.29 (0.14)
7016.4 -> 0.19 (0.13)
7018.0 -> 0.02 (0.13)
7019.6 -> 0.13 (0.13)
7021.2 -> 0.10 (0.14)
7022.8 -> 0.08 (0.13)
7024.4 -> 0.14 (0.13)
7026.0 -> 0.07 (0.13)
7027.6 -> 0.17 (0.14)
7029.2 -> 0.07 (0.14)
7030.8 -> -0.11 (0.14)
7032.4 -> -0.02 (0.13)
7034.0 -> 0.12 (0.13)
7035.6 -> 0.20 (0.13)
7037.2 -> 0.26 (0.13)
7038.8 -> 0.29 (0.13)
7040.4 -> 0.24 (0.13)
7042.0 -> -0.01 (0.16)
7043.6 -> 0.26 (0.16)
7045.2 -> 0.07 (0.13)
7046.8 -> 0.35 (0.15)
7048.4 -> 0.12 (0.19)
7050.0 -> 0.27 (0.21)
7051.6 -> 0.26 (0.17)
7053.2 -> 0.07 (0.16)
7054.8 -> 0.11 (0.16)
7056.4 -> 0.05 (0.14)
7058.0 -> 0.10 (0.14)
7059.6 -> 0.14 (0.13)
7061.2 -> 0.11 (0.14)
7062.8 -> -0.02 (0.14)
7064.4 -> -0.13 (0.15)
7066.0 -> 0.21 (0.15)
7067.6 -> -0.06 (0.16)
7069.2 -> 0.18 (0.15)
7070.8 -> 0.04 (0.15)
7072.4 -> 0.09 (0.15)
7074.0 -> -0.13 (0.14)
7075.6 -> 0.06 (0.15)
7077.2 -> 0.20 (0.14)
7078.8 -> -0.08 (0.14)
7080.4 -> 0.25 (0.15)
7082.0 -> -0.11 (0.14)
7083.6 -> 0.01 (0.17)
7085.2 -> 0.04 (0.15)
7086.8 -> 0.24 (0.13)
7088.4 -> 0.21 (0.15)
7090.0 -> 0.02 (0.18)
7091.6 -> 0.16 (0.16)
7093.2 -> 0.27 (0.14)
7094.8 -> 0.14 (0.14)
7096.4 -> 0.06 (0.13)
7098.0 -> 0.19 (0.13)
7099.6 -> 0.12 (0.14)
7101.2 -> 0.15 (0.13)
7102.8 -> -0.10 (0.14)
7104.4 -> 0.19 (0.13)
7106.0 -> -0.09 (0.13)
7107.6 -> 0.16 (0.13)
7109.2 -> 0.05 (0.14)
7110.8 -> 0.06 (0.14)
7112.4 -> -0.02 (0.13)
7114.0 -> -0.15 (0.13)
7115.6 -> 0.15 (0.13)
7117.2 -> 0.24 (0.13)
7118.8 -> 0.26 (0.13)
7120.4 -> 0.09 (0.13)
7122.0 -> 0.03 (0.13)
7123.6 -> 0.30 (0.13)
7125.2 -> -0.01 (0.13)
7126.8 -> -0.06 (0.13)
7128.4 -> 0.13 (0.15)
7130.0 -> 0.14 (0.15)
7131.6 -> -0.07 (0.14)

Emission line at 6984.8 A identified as [O II] 3727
